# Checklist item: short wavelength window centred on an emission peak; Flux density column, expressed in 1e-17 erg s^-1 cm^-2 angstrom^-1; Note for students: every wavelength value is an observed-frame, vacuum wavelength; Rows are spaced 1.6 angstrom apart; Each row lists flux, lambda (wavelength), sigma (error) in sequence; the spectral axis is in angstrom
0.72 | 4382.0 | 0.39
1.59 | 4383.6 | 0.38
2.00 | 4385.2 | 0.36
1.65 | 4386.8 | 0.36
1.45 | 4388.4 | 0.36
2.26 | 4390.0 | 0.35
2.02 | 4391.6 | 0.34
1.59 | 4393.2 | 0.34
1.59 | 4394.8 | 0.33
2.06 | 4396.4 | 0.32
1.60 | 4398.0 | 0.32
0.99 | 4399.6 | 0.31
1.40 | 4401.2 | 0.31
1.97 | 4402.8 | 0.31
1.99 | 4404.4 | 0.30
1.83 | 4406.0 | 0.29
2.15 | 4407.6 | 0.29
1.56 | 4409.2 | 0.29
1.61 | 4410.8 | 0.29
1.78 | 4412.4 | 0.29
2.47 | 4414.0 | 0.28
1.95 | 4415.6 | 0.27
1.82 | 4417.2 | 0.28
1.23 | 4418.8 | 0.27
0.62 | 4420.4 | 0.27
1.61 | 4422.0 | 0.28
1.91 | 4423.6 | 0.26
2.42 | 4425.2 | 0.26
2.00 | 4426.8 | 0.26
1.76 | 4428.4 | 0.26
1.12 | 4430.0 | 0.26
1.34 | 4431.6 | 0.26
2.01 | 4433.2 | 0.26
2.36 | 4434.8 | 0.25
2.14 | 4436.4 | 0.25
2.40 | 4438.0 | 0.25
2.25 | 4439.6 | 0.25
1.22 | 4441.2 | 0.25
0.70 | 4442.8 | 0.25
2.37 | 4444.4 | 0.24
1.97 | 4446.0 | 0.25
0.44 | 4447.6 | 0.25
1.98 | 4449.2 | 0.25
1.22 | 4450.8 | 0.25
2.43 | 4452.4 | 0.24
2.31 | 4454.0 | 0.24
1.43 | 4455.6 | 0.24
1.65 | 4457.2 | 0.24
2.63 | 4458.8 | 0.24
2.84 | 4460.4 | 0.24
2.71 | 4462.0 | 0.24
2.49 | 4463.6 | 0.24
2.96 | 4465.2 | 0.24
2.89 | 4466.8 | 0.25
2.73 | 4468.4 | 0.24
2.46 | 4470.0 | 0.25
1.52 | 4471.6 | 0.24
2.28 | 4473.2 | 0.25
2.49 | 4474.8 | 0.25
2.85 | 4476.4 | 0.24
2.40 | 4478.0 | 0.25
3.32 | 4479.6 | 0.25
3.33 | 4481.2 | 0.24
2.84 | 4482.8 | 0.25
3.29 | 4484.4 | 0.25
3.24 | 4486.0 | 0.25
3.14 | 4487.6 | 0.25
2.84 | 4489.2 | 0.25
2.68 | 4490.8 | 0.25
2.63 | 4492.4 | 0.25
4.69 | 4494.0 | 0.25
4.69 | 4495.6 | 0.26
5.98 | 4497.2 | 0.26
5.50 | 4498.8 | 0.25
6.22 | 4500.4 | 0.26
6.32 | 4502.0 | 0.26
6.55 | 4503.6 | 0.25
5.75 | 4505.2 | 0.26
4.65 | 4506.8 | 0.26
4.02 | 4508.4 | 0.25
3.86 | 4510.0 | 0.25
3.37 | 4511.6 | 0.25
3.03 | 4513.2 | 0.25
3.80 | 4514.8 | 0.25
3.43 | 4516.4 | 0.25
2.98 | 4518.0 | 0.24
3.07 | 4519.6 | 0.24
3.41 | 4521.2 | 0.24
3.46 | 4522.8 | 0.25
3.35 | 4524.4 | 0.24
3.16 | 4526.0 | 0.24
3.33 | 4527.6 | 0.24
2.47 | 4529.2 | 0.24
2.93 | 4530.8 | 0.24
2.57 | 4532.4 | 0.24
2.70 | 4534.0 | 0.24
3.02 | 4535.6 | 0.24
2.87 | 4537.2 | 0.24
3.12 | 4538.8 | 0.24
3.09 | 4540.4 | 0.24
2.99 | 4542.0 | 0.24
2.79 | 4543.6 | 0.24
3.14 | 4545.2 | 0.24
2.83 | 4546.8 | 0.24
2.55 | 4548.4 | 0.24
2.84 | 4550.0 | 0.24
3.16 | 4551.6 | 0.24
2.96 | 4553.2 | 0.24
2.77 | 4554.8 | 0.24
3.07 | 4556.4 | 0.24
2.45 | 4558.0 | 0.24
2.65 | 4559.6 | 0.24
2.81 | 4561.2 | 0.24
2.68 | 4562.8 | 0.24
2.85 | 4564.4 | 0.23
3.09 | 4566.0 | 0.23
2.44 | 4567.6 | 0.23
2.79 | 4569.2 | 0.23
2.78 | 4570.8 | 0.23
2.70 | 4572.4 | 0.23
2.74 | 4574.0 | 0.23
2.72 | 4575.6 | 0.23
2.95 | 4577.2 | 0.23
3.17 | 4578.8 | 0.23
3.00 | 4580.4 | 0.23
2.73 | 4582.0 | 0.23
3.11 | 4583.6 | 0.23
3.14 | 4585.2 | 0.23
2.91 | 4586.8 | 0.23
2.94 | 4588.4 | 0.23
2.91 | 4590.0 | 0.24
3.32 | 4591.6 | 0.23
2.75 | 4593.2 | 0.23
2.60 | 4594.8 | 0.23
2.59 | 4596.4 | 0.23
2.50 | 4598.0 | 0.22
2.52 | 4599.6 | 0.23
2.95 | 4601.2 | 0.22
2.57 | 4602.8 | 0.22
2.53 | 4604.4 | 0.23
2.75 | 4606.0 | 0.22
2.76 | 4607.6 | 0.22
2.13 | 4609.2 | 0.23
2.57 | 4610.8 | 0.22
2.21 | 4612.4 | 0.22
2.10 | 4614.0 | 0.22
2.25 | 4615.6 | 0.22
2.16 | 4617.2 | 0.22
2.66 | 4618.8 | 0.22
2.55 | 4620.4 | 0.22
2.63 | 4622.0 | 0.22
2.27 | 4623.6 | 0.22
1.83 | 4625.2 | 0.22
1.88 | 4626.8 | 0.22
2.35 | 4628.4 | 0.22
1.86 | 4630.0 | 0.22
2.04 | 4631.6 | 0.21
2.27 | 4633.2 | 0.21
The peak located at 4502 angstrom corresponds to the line Lyman alpha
